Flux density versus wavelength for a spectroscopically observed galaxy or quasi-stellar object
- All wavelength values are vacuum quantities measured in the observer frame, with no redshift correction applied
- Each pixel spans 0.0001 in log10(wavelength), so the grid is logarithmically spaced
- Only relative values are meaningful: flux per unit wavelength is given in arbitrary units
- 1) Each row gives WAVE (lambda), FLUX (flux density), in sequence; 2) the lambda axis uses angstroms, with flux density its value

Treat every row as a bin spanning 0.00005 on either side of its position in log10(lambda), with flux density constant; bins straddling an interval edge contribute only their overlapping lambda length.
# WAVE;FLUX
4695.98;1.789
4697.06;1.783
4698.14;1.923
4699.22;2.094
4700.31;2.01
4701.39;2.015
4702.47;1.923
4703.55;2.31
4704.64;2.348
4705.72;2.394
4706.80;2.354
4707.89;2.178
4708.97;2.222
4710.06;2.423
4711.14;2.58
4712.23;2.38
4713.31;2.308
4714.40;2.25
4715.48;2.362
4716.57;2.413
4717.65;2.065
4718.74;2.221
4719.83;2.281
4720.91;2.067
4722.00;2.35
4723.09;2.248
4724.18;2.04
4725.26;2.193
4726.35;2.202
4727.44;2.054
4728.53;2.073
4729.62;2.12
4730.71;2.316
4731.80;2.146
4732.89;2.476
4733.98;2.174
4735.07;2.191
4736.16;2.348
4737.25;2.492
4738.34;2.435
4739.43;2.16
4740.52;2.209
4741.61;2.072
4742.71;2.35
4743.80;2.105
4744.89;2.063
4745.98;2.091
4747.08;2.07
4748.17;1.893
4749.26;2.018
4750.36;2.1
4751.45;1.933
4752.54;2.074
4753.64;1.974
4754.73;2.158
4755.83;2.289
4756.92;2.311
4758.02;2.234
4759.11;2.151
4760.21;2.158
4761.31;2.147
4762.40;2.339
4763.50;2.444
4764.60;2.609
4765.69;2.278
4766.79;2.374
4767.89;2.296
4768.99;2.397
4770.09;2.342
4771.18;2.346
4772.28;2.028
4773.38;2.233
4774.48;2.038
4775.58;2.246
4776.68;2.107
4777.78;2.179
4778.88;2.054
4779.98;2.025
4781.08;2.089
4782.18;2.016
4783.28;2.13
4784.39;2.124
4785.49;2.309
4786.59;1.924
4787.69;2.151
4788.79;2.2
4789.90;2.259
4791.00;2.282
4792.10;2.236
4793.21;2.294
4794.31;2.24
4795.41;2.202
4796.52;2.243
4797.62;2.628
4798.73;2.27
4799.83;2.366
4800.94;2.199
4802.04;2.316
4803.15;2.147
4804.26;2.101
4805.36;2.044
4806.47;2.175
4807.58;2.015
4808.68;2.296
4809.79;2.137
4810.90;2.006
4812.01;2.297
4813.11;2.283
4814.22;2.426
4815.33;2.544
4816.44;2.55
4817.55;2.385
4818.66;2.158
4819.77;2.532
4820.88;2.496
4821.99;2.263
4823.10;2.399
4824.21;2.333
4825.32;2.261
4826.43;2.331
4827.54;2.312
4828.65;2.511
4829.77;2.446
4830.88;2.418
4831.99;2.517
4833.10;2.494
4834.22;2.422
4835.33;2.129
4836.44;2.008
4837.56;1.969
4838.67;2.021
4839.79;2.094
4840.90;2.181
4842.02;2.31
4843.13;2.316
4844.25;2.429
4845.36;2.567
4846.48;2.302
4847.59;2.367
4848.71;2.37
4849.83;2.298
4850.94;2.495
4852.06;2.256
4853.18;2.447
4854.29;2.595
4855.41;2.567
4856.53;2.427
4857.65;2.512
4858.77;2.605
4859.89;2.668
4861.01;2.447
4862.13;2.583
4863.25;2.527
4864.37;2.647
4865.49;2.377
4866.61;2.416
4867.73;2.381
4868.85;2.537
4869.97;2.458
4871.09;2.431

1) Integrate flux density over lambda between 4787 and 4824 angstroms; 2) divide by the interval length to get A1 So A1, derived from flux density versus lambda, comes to 2.28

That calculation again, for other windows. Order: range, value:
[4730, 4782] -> 2.2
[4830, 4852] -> 2.3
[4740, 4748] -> 2.12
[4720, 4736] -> 2.2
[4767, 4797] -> 2.19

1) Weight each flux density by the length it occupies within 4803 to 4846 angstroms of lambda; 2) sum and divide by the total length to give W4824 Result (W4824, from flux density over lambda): 2.29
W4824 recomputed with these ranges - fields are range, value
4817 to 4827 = 2.35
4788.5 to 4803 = 2.28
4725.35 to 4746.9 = 2.21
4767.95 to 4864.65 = 2.3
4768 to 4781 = 2.18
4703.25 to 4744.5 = 2.26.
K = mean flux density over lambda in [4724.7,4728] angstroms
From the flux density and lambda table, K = 2.15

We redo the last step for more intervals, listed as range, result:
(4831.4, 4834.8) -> 2.48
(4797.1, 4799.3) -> 2.45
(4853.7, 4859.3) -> 2.54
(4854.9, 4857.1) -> 2.49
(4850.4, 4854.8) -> 2.45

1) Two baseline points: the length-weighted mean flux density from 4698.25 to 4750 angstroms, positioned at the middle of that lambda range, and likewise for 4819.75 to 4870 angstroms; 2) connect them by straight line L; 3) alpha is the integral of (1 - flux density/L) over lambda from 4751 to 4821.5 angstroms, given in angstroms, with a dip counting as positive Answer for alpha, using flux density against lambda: 2.2 angstroms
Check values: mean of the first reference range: 2.21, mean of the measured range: 2.23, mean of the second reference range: 2.39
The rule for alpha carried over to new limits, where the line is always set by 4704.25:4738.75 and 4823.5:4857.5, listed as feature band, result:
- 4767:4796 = 1.53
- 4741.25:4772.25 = 1.27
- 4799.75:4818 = 0.59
